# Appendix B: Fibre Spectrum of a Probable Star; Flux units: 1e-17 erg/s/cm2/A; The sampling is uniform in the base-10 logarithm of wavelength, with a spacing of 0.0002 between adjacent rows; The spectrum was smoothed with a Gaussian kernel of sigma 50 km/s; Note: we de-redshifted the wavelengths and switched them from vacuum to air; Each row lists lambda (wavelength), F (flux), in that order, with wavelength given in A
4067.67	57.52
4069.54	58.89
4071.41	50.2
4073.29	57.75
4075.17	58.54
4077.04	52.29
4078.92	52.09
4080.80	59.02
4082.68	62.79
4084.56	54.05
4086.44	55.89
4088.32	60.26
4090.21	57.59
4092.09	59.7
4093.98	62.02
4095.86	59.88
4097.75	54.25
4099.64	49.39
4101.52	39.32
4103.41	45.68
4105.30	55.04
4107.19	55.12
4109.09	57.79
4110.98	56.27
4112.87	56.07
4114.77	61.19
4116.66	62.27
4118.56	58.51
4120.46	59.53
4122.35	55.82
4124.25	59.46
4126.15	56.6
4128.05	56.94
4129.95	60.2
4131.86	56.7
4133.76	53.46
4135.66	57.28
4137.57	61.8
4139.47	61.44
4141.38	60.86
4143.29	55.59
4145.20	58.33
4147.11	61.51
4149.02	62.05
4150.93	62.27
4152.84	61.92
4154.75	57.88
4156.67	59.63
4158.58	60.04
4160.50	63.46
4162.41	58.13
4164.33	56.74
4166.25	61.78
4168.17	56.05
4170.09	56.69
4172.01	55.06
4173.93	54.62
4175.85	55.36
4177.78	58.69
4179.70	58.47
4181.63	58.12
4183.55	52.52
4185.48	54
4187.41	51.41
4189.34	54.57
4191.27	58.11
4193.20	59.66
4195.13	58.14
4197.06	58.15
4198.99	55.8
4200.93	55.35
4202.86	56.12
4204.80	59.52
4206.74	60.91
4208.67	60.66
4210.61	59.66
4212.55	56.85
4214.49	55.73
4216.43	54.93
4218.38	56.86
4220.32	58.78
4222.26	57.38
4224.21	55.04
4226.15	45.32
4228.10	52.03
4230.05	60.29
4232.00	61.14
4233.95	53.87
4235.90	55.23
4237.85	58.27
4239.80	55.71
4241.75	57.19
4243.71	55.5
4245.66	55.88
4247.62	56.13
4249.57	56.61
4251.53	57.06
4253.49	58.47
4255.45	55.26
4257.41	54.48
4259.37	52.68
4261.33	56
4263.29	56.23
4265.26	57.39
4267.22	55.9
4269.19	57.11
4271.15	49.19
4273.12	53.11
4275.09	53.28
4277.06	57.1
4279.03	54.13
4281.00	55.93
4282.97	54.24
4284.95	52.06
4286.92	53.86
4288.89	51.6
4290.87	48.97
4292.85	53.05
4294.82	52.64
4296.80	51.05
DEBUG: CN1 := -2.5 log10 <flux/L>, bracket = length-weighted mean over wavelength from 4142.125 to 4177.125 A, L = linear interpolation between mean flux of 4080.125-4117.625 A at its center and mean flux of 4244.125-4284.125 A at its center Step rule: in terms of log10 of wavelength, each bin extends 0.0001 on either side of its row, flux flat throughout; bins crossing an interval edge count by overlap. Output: -0.055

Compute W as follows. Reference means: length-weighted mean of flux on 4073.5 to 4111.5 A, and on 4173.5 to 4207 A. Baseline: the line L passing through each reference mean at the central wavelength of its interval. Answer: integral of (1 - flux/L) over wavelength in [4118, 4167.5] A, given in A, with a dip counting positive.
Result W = -2.8 A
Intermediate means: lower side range 55.4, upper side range 56.6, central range 59.1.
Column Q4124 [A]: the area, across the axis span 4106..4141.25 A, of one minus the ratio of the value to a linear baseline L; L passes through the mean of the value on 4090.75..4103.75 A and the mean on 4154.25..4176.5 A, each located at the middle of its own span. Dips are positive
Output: -1.9 A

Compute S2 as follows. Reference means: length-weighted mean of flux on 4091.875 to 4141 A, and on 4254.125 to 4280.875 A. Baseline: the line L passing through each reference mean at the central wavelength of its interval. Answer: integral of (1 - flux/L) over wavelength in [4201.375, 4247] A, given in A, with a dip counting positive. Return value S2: -1.05 A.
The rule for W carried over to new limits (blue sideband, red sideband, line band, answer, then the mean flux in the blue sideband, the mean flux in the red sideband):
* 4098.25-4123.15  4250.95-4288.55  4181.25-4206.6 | -0.73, 54.8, 54.8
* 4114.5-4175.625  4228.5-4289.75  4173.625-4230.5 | 0.72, 58.8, 55.5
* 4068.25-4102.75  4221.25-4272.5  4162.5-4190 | -0.22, 55.7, 55.6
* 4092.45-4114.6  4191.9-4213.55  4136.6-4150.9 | -1.17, 54.1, 58.3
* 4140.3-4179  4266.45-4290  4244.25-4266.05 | -0.45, 58.8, 53.9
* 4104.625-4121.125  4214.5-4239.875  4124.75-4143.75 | -0.21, 58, 55.8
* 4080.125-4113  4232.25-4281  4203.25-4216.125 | -0.69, 55.5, 55.6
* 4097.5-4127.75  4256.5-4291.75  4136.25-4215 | -4.83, 55.2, 54.1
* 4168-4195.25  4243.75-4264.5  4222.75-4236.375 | 0.28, 56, 55.9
